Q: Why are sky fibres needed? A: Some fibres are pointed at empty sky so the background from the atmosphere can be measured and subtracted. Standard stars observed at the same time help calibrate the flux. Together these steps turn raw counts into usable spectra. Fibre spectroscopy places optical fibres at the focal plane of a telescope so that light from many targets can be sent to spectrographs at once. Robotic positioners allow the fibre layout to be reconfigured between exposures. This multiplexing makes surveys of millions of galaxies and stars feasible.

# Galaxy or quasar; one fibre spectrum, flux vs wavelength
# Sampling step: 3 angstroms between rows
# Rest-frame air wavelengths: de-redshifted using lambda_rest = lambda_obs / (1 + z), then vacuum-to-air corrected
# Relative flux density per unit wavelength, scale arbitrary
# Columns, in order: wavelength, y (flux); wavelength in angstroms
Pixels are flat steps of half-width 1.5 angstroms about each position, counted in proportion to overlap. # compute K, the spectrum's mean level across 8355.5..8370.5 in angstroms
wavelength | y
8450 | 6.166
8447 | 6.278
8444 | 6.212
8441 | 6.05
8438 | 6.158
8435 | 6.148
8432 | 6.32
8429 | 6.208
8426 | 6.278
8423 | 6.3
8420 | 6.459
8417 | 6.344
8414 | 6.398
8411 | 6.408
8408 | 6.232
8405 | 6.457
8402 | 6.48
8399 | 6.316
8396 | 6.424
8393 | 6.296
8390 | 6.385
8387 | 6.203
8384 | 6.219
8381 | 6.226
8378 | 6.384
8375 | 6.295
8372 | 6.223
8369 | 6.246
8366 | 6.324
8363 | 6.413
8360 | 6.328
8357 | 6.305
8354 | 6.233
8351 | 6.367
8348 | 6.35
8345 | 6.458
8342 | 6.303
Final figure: 6.32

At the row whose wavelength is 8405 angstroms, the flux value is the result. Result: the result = 6.457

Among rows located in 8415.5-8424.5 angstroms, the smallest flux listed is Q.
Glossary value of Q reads 6.3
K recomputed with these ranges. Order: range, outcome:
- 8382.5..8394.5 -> 6.28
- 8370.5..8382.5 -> 6.28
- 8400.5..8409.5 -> 6.39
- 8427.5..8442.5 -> 6.18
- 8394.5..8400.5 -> 6.37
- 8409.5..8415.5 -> 6.4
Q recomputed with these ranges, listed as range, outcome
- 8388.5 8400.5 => 6.296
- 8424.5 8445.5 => 6.05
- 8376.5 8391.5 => 6.203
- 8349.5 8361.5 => 6.233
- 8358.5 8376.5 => 6.223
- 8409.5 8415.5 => 6.398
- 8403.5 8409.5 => 6.232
